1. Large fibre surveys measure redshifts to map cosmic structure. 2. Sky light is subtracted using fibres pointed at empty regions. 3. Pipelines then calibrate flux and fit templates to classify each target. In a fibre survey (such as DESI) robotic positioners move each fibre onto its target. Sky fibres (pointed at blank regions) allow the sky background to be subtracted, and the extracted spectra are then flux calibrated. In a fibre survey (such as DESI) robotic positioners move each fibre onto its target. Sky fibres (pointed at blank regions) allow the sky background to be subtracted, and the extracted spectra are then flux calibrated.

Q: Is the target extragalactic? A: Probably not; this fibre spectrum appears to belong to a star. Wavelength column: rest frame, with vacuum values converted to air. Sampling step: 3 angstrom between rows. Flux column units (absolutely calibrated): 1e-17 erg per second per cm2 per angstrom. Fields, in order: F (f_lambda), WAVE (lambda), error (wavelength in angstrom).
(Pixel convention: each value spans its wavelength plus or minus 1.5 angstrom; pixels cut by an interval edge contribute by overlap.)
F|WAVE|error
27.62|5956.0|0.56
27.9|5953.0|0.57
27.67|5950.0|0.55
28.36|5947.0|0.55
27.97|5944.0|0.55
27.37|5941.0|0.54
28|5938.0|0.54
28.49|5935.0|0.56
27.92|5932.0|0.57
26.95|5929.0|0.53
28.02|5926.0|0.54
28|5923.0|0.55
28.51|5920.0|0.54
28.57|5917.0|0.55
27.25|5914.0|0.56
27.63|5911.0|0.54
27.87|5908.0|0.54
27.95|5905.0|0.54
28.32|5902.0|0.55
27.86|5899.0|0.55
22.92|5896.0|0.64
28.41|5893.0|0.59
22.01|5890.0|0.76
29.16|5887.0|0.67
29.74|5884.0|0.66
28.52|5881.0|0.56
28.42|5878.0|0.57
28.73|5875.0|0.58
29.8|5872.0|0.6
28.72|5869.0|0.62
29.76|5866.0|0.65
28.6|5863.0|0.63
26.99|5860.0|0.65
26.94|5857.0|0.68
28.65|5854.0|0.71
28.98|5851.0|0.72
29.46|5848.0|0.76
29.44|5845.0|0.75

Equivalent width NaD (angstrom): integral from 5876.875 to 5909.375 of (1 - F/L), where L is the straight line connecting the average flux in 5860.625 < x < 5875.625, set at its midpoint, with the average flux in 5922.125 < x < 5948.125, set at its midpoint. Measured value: 1.40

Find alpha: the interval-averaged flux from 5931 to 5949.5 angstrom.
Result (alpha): 28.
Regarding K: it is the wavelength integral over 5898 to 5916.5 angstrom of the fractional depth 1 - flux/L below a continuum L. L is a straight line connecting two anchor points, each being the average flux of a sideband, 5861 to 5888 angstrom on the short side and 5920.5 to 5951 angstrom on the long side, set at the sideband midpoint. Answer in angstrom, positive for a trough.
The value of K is 0.4 angstrom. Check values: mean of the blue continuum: 29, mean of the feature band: 27.9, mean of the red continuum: 27.9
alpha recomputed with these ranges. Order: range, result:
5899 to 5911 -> 28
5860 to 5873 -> 28.9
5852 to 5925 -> 27.9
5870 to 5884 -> 29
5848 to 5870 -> 28.4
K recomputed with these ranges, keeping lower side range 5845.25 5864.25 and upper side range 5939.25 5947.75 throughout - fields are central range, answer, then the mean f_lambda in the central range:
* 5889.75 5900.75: 0.9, 25.7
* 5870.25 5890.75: -0.1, 28.3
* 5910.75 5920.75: 0.0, 28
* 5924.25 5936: 0.0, 27.8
